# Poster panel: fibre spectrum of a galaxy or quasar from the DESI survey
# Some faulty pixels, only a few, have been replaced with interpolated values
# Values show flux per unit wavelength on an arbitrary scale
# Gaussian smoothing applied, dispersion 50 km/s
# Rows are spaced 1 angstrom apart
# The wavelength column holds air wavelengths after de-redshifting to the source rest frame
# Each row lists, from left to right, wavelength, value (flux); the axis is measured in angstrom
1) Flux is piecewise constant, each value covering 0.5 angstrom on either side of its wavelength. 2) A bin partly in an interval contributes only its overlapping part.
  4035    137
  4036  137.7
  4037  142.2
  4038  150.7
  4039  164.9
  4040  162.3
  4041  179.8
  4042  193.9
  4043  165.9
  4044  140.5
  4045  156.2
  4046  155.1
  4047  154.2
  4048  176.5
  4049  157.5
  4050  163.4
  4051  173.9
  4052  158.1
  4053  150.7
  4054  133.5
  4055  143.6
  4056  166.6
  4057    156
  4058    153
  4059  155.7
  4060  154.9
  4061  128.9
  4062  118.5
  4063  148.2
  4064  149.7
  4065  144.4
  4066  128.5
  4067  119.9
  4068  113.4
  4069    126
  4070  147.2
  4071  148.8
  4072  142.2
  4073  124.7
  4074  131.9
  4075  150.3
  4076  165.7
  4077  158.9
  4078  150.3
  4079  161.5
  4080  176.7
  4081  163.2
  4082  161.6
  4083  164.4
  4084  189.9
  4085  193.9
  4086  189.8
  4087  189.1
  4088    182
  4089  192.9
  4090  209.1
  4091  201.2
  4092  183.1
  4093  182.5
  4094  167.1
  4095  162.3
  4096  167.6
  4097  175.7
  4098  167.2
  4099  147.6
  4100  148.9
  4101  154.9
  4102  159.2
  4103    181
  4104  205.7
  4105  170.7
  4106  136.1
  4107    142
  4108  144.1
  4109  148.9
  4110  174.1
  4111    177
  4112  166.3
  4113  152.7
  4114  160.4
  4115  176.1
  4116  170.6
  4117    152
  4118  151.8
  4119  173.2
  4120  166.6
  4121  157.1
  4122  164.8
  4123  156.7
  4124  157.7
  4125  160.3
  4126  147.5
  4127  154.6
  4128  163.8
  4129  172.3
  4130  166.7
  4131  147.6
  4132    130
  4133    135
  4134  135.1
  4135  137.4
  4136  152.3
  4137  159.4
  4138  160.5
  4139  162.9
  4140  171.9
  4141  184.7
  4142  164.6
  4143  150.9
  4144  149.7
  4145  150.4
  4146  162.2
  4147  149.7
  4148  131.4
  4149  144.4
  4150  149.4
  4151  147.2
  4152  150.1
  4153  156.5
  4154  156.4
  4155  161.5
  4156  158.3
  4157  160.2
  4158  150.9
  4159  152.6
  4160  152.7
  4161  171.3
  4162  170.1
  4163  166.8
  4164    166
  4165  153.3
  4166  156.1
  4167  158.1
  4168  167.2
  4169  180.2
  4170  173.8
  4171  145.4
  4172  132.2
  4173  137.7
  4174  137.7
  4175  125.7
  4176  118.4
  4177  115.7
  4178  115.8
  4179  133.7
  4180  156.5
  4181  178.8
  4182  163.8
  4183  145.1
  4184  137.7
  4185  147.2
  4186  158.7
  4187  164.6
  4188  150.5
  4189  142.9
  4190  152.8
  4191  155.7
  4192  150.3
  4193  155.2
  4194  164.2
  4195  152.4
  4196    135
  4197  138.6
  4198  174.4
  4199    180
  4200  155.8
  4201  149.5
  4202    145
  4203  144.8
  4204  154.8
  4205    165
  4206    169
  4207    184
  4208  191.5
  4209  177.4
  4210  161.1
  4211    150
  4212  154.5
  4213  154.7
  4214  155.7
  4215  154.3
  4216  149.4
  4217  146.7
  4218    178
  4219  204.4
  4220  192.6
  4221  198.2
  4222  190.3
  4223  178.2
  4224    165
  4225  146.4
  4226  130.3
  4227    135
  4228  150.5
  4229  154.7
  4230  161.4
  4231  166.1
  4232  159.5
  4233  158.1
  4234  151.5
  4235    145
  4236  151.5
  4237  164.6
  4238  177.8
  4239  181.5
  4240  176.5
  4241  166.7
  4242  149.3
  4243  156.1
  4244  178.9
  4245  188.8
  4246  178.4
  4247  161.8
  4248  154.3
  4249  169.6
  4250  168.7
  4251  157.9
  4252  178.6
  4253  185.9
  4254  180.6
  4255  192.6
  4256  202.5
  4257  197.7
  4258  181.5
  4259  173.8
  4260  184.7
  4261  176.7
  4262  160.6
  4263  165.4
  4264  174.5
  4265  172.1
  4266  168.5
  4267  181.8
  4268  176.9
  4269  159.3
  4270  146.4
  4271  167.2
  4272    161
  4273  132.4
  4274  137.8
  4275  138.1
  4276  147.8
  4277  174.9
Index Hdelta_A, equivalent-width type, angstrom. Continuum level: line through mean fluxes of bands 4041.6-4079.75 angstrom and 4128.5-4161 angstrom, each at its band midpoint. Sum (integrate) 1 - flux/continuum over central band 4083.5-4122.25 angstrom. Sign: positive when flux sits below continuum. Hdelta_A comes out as -4.8 angstrom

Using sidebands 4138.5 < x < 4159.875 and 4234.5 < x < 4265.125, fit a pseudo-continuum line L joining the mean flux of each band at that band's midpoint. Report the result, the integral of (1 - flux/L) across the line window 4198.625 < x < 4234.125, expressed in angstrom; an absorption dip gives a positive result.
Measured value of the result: 0.86 angstrom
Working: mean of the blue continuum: 155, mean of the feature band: 163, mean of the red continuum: 173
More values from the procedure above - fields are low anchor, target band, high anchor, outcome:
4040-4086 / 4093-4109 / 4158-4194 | -1.0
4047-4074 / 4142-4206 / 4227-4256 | 2.6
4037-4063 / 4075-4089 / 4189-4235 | -1.4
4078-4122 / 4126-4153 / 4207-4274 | 2.5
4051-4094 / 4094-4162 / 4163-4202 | -1.7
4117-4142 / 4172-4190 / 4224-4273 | 2.1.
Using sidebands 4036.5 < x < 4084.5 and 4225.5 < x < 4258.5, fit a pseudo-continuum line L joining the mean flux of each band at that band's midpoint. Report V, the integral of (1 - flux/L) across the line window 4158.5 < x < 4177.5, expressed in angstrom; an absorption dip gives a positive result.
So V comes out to 1.12 angstrom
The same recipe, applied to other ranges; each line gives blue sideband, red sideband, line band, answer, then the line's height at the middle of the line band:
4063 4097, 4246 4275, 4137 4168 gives 1.4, 165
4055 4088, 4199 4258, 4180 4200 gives 1.0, 163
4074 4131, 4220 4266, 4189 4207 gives 1.3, 168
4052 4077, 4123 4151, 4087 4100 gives -2.7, 147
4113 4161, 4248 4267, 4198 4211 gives 0.2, 168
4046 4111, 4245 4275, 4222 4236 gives 1.1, 169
